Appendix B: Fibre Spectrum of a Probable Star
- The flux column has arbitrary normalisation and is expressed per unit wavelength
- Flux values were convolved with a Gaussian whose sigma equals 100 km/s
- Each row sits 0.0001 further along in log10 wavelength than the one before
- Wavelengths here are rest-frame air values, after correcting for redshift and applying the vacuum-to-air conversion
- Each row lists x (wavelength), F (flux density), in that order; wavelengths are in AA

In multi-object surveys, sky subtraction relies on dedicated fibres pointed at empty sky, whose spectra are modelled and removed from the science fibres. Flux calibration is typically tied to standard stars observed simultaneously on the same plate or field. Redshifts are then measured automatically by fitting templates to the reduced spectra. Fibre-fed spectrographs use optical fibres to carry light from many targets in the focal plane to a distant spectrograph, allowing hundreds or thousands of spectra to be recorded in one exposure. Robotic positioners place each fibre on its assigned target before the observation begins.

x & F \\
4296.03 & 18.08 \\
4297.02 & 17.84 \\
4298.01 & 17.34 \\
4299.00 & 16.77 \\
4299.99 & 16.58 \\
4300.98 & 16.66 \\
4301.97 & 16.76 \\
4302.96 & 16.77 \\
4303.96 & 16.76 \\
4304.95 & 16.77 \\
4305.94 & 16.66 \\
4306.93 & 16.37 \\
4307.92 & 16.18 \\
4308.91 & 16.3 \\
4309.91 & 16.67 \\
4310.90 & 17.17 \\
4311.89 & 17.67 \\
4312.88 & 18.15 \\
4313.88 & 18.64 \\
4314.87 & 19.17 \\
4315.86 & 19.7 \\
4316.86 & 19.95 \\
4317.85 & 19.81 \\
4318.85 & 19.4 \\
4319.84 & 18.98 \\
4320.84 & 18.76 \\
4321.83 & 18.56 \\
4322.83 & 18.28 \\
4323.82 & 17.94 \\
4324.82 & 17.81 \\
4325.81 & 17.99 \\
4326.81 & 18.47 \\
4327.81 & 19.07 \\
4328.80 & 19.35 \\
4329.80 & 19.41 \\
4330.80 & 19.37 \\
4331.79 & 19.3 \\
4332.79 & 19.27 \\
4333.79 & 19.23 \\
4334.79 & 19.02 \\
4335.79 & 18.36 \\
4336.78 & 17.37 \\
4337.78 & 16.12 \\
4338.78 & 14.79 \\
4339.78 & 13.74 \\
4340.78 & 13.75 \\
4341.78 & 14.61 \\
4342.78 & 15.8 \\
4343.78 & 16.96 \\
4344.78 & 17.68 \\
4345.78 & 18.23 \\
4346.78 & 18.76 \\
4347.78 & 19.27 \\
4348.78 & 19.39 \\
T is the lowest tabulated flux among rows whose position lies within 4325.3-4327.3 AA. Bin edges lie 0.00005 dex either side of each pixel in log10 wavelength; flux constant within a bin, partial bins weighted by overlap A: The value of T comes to 17.99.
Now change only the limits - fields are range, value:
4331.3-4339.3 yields 14.79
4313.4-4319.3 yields 18.64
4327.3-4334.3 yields 19.07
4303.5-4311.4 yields 16.18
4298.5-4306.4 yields 16.58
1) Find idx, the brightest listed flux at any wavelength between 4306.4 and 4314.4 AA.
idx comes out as 18.64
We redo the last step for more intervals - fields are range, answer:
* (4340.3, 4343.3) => 15.8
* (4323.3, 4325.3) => 17.94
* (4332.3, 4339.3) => 19.27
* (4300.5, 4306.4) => 16.77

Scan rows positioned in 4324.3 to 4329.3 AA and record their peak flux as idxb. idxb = 19.35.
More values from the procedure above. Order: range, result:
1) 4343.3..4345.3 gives 17.68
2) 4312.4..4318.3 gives 19.95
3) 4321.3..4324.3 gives 18.56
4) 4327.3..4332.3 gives 19.41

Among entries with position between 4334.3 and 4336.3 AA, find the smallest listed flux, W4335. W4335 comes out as 18.36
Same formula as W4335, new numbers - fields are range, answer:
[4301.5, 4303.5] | 16.76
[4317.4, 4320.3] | 18.98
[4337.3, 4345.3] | 13.74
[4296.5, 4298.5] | 17.34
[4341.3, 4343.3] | 14.61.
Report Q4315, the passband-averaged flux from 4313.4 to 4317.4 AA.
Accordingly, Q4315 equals 19.4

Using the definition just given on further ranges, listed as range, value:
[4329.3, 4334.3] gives 19.3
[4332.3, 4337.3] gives 18.6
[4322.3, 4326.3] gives 18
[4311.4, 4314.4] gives 18.2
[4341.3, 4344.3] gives 15.8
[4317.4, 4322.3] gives 19.1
